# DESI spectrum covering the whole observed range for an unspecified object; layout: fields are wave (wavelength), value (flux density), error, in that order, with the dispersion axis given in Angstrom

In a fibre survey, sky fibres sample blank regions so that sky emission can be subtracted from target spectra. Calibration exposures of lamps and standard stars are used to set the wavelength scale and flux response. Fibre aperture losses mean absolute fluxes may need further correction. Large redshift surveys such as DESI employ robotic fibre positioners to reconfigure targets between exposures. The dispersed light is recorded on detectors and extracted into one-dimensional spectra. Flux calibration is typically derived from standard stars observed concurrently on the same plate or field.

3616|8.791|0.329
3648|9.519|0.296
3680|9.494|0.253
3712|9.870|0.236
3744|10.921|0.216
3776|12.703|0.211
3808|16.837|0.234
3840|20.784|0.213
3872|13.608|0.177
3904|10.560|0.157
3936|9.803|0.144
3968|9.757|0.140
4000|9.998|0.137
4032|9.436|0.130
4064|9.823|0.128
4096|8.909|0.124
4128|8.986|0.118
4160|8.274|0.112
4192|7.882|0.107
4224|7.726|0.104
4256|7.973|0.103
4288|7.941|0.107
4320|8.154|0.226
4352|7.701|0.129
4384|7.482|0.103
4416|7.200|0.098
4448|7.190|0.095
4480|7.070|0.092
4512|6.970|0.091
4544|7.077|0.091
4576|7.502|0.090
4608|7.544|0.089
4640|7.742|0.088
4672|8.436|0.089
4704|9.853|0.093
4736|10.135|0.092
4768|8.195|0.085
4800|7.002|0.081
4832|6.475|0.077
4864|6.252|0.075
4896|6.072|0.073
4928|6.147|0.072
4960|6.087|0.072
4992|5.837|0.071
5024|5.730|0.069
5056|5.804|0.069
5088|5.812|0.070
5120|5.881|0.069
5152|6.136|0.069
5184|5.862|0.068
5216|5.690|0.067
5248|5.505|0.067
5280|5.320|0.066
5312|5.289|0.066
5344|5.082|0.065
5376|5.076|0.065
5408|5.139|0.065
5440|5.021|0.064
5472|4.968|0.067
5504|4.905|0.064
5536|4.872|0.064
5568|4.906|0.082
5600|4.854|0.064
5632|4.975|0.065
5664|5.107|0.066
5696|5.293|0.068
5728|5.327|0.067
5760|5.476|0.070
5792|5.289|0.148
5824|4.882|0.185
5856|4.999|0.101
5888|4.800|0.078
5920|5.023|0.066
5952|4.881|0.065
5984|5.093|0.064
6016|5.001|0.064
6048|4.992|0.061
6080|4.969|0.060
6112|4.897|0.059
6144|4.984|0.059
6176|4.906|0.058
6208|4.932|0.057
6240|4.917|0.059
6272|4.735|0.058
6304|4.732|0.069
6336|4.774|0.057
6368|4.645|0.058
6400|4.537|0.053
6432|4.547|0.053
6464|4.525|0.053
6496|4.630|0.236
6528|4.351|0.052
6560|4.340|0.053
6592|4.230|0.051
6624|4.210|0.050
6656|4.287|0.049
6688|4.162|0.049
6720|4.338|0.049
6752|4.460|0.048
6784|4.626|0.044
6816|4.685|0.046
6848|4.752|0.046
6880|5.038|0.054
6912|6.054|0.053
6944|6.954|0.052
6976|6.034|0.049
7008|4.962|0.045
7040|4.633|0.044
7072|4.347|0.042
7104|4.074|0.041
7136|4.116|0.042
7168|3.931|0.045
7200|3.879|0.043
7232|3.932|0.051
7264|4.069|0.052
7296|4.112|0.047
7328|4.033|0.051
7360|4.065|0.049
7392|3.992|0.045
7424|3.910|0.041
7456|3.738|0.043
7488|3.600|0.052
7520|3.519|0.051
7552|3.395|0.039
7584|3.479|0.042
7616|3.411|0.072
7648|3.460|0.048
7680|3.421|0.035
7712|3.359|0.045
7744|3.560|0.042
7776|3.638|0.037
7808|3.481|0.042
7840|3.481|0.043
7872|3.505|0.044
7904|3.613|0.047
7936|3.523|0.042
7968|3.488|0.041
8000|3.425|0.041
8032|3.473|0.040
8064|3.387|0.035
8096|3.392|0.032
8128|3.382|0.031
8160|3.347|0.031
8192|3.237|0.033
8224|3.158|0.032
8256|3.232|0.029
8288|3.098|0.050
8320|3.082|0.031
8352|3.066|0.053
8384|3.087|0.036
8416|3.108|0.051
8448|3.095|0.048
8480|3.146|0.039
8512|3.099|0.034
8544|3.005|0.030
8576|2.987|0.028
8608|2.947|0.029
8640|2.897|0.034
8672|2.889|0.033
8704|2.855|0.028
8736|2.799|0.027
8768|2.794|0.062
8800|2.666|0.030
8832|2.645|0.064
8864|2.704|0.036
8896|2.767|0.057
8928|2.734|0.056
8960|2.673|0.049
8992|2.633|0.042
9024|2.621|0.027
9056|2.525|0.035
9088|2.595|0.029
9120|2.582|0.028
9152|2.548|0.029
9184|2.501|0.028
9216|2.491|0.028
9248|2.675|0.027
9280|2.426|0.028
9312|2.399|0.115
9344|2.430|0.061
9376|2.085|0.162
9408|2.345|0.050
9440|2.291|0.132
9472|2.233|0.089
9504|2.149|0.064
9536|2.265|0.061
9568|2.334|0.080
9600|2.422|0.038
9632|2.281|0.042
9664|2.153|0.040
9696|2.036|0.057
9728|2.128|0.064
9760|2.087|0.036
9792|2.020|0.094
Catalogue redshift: 1.48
